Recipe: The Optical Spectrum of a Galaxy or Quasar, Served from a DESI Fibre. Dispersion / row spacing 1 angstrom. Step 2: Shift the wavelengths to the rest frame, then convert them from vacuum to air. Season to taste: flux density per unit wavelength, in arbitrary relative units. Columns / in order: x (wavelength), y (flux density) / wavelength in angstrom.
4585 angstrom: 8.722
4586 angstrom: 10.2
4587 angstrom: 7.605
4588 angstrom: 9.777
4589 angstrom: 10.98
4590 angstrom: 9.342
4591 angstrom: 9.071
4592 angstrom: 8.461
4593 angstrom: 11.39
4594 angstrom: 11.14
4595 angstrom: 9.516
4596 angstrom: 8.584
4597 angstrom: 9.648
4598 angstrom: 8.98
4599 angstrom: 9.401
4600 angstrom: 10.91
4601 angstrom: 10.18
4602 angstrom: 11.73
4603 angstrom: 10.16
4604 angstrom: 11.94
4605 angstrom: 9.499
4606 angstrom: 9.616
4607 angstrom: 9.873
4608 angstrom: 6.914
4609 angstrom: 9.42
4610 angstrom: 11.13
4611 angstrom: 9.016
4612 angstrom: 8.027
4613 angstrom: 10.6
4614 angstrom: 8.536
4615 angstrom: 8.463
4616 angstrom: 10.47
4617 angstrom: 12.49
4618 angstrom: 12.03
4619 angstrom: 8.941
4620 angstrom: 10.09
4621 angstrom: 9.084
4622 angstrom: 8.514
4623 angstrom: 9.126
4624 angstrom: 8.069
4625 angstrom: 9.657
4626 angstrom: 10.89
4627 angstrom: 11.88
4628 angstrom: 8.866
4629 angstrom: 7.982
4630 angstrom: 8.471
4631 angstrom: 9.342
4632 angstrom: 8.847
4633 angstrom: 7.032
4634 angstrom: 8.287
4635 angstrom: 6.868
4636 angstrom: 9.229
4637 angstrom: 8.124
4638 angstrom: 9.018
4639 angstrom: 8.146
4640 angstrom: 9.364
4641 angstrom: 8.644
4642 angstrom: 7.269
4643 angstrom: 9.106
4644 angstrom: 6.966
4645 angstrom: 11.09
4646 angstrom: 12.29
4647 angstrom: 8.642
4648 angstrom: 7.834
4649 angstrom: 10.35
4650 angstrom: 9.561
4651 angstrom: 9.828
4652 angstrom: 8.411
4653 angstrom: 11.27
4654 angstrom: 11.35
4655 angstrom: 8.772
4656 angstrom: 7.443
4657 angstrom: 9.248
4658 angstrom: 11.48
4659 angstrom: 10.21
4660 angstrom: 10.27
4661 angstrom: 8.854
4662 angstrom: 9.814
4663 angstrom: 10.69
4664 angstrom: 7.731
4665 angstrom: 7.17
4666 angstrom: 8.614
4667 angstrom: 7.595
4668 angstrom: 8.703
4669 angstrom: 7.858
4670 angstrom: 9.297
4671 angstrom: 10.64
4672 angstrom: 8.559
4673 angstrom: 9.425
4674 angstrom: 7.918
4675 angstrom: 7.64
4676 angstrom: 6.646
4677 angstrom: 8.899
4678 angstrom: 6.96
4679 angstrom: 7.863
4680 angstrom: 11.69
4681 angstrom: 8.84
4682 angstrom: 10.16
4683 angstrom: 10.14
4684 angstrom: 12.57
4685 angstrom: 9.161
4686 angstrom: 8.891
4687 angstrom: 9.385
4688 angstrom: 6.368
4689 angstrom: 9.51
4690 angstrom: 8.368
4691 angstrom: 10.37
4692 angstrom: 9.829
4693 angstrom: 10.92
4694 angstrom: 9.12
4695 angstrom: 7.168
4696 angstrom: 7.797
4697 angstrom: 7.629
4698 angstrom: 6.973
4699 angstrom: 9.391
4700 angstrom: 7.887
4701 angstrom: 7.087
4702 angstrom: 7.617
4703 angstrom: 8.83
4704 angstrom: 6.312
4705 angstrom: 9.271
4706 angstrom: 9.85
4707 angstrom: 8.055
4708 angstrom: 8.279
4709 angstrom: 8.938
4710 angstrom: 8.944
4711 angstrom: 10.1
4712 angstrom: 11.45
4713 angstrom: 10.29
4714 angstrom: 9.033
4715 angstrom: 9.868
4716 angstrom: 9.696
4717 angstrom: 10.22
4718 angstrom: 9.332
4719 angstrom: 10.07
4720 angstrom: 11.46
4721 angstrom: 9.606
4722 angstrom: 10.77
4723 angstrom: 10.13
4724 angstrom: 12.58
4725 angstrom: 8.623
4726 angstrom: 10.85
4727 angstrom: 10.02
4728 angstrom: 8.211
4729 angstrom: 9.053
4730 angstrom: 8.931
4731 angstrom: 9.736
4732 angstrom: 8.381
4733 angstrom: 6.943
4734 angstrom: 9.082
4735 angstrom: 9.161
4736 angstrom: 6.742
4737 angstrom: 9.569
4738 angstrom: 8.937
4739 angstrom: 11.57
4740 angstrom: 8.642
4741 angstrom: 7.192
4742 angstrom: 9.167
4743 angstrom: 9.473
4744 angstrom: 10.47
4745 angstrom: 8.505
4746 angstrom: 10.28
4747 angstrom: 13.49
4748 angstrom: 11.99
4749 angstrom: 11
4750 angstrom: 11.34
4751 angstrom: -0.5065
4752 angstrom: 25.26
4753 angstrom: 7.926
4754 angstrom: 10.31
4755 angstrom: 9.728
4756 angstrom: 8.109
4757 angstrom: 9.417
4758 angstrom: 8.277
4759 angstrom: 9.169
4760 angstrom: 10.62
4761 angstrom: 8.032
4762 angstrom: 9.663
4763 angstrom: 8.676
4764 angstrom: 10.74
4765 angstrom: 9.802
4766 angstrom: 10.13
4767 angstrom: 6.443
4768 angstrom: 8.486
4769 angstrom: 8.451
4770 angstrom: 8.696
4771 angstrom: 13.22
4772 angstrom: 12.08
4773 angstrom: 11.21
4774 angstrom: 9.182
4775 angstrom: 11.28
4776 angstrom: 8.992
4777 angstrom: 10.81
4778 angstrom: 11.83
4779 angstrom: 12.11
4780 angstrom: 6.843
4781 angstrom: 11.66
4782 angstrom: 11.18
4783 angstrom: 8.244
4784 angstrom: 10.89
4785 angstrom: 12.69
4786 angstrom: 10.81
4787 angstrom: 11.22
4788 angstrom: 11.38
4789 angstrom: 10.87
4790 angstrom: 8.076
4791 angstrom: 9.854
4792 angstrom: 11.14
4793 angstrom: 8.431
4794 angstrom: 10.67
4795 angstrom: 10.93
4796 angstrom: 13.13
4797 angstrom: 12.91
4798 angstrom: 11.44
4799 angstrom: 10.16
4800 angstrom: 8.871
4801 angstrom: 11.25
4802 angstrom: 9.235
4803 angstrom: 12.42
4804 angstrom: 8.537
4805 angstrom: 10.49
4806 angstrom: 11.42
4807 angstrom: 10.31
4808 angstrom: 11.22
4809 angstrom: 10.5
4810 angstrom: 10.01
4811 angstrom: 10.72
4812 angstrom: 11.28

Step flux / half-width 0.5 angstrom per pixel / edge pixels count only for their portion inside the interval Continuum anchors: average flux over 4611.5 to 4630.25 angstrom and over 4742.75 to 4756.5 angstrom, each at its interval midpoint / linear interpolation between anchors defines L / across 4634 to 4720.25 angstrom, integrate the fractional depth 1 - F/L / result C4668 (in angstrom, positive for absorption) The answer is 8.4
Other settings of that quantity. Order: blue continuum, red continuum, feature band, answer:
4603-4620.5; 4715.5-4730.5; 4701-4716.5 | 1.43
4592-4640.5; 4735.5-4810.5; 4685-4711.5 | 3.39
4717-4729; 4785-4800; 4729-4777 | 3.41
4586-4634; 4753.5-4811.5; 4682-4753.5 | 4.02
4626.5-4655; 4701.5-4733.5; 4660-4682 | 1.19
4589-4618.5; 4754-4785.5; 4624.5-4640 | 1.63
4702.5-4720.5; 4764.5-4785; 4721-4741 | 0.70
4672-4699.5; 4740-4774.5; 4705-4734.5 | -0.81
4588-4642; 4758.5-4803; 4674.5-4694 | 1.26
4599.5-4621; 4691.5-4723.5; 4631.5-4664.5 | 1.67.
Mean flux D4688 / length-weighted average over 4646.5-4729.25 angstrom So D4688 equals 9.18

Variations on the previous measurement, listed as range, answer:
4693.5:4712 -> 8.38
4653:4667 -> 9.36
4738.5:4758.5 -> 10.1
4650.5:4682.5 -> 9.06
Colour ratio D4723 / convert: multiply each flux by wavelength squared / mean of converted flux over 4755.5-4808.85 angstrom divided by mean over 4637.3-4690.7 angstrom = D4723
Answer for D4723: 1.18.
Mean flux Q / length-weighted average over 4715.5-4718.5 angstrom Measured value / 9.75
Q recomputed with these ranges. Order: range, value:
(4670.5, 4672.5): 9.6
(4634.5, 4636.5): 8.05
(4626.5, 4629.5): 9.58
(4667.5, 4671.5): 9.12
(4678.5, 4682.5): 9.64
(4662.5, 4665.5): 8.53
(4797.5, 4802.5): 10.2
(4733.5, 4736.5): 8.33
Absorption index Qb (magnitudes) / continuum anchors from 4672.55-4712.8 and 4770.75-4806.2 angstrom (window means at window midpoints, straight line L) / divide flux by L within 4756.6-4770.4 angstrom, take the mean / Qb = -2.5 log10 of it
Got 0.130 mag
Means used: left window 8.82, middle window 9.04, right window 10.7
